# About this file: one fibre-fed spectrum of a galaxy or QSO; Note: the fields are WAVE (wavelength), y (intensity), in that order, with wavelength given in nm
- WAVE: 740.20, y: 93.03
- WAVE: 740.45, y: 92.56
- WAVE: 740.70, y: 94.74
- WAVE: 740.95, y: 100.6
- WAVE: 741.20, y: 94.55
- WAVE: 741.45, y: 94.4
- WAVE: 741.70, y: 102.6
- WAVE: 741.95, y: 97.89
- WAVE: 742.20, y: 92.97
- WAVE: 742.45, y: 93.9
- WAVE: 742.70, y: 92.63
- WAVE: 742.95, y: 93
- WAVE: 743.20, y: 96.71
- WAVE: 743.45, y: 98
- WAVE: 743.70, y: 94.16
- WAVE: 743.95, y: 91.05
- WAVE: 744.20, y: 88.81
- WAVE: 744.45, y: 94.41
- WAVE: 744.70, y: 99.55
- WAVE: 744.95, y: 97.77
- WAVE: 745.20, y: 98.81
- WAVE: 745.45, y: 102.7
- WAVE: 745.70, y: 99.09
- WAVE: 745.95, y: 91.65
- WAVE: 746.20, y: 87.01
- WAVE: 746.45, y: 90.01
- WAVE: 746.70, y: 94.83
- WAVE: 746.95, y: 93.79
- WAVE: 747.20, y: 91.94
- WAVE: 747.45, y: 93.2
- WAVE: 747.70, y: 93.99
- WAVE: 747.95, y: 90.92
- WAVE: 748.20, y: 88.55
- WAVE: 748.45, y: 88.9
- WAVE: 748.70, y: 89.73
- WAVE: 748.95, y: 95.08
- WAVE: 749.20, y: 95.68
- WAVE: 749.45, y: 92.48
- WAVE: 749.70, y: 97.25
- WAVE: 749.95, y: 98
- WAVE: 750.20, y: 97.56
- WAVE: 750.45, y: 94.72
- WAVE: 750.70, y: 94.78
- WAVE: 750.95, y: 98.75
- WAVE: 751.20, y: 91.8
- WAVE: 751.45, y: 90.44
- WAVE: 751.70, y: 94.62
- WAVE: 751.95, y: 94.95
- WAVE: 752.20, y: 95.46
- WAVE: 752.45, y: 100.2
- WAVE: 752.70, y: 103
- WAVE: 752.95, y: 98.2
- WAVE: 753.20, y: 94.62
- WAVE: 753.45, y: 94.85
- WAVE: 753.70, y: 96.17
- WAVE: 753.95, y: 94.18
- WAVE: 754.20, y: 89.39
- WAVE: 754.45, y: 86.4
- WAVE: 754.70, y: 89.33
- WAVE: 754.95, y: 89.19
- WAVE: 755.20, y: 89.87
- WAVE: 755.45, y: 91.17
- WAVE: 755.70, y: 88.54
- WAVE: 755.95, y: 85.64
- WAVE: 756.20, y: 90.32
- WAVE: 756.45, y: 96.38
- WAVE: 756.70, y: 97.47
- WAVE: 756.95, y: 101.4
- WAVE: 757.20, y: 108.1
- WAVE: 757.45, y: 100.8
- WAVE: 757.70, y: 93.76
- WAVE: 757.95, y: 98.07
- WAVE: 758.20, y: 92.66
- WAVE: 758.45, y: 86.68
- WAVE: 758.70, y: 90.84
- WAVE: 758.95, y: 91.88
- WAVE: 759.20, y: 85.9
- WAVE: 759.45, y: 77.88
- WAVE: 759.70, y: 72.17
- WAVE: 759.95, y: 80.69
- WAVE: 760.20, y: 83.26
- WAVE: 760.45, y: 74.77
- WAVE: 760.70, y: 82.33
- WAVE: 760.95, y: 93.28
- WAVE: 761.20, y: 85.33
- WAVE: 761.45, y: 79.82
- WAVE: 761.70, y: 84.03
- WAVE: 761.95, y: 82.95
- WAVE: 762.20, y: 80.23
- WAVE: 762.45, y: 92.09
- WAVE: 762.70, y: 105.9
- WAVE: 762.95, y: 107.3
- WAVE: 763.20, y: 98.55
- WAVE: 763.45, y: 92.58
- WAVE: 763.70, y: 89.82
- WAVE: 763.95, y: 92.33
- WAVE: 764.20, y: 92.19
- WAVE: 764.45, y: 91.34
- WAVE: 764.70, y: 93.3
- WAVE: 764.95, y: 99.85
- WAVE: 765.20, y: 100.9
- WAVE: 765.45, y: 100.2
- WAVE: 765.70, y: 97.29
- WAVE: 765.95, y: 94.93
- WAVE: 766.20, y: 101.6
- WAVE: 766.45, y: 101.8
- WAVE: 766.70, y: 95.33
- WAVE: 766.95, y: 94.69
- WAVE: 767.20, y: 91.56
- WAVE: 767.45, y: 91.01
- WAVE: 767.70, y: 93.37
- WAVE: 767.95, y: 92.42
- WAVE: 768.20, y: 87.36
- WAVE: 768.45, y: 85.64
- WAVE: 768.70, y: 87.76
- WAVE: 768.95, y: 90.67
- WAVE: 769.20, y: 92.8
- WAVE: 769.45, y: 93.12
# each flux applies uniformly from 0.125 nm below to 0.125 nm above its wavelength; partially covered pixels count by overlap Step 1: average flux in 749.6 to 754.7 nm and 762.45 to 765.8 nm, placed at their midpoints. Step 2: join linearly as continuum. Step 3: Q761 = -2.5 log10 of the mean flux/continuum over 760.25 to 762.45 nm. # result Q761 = 0.16 mag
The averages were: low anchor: 95.1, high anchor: 96.9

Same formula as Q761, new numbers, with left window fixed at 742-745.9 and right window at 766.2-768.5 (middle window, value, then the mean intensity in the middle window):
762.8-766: -0.03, 96.3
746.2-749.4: 0.04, 92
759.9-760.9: 0.16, 81.2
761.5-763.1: 0.03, 91.6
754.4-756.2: 0.07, 88.8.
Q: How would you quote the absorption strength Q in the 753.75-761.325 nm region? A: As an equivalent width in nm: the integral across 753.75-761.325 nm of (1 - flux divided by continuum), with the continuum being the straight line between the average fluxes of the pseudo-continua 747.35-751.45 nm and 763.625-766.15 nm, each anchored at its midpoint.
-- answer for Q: 0.40 nm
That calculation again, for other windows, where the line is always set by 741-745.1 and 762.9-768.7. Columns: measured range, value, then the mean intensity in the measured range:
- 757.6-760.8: 0.319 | 85.4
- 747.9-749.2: 0.055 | 91.1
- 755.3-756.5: 0.062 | 90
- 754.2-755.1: 0.061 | 88.5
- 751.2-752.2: 0.017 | 93.4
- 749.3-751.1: -0.020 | 96.2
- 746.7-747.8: 0.020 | 93.4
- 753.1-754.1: 0.002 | 94.8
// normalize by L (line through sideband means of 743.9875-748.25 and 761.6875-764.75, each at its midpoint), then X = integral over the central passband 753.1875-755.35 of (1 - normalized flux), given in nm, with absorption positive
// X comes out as 0.05 nm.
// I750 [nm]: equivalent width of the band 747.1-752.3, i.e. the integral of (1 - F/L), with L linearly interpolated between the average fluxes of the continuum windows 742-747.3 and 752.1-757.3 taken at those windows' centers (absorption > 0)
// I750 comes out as 0.03 nm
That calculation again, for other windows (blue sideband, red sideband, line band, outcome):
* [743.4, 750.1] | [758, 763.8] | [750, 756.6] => -0.185 nm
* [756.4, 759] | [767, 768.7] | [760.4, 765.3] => 0.107 nm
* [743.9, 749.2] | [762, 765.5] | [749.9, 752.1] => -0.025 nm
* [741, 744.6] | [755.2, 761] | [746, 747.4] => 0.028 nm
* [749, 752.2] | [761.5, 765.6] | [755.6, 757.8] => -0.034 nm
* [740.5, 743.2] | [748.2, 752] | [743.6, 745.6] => -0.017 nm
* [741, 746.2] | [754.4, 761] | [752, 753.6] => -0.103 nm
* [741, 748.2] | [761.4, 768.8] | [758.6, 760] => 0.157 nm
